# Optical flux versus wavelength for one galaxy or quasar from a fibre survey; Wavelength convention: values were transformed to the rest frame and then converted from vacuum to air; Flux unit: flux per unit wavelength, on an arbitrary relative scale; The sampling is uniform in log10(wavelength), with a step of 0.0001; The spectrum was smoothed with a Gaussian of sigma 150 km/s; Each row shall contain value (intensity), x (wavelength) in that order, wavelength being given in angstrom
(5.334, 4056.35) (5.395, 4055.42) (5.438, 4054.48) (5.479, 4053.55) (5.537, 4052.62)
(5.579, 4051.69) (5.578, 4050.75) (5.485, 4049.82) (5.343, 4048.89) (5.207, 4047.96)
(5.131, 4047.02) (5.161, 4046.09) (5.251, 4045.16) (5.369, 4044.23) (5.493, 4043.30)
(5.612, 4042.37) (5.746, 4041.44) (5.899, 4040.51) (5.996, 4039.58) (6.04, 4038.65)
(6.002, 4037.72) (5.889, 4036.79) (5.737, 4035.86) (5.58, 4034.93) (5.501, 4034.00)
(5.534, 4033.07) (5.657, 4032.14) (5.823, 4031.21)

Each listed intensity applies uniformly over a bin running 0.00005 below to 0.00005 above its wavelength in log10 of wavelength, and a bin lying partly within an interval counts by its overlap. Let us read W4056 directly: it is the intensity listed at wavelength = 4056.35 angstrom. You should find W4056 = 5.334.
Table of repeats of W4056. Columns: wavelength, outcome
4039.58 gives 5.996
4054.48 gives 5.438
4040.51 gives 5.899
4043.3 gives 5.493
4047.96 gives 5.207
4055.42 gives 5.395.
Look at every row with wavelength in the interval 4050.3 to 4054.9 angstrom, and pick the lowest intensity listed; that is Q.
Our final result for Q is 5.438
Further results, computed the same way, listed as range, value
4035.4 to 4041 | 5.737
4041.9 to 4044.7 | 5.369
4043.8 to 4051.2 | 5.131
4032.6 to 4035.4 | 5.501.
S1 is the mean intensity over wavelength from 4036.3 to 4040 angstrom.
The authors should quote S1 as 5.98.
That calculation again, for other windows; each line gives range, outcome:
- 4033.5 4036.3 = 5.6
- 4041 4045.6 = 5.5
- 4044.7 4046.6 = 5.21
